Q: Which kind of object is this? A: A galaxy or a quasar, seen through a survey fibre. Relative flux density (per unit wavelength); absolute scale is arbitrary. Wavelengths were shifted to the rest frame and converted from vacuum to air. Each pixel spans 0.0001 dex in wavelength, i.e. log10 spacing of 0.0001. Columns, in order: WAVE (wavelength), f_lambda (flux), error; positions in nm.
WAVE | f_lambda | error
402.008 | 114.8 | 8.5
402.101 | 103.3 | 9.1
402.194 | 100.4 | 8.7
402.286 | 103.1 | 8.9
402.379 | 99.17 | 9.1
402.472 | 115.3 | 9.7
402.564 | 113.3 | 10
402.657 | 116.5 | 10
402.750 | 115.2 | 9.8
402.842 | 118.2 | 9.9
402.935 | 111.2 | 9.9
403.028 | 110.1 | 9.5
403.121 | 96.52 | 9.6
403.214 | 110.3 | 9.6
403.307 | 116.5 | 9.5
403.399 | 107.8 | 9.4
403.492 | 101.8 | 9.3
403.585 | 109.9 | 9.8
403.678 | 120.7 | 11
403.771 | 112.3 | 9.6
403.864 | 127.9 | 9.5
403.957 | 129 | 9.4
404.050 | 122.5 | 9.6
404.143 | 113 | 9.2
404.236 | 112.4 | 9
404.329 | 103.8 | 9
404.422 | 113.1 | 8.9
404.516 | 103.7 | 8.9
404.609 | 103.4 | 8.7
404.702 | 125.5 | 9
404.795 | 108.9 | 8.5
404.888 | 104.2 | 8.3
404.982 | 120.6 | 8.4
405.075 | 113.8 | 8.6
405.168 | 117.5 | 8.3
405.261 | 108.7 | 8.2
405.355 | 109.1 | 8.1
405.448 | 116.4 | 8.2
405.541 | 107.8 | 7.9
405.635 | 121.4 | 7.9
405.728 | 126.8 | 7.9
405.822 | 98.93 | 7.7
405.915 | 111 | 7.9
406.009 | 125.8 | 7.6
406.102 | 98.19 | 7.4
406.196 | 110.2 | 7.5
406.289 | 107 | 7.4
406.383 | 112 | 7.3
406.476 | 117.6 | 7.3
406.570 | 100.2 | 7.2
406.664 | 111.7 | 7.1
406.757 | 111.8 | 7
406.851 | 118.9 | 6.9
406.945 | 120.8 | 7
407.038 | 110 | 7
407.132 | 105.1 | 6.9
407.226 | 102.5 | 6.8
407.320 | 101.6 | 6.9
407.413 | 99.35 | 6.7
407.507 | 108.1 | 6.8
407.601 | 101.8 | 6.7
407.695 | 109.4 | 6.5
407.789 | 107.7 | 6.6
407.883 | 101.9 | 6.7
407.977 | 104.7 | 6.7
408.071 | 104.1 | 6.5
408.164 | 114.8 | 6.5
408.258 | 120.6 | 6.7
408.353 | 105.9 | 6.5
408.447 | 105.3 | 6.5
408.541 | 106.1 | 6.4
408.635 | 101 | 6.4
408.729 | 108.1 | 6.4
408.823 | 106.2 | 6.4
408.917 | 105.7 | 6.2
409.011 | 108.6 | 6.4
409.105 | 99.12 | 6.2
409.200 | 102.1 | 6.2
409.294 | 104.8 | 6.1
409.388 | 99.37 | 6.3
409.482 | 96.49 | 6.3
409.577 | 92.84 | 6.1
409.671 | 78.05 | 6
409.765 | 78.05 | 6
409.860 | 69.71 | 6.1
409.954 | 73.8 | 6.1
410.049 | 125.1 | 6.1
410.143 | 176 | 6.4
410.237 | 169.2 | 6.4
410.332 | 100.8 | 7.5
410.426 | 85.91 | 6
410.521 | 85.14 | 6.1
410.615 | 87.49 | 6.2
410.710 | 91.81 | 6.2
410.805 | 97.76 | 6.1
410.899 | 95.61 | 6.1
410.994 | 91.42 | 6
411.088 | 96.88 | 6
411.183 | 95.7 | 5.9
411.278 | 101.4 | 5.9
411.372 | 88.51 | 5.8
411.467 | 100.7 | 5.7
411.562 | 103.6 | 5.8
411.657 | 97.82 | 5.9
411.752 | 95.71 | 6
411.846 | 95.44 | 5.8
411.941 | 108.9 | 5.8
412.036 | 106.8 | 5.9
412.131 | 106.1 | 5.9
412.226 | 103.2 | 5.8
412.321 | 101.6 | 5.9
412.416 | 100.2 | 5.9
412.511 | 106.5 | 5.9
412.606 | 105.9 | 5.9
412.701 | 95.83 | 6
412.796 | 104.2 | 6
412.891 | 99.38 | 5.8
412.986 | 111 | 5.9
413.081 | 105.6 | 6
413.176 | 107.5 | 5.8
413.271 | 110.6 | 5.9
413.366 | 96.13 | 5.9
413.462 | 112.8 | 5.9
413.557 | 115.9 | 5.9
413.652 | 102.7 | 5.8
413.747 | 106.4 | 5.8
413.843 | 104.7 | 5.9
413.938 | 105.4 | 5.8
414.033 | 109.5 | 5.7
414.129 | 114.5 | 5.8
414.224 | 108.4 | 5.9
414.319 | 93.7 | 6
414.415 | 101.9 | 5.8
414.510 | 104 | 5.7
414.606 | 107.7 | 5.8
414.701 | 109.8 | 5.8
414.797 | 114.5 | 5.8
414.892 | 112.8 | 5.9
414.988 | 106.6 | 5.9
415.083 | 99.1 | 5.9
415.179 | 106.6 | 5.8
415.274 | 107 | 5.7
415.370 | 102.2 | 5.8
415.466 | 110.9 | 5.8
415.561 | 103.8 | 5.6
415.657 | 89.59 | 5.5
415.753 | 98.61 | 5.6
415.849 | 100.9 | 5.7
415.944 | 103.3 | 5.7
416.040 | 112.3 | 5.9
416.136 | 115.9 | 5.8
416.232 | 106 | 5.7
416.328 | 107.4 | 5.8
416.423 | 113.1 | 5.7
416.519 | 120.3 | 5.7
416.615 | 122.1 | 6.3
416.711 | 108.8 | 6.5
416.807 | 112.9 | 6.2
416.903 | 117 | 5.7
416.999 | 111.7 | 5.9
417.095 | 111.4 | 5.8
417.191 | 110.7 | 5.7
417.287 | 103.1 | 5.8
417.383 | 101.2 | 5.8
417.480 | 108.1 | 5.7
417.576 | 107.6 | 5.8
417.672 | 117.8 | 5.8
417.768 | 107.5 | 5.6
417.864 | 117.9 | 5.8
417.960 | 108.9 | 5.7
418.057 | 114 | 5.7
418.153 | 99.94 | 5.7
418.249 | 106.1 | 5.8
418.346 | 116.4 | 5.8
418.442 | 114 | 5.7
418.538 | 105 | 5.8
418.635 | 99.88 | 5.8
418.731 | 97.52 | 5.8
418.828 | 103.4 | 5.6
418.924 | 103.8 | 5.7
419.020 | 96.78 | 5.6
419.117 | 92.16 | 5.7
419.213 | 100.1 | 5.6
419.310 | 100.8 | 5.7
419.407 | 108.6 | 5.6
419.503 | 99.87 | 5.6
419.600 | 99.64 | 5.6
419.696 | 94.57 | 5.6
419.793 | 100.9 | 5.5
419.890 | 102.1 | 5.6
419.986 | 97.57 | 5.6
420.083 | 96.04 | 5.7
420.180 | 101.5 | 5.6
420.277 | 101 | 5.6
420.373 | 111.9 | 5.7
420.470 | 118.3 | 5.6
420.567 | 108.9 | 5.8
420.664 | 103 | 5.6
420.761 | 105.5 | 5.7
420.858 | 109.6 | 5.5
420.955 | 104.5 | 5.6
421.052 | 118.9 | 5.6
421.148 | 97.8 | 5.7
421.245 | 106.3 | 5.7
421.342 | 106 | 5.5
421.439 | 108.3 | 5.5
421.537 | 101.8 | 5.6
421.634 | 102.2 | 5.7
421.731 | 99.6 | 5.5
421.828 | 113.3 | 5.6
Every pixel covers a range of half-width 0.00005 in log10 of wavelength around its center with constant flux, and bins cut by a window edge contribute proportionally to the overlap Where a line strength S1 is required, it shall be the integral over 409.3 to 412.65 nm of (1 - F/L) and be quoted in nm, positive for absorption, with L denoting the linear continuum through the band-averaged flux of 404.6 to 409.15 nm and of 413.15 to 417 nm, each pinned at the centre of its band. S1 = 0.26 nm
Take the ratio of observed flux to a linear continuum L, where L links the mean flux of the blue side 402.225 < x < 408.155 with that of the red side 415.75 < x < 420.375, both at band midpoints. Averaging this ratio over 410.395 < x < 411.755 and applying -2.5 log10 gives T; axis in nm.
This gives 0.15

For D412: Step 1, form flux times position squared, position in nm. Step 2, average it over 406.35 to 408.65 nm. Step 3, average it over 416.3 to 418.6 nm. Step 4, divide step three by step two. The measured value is 1.1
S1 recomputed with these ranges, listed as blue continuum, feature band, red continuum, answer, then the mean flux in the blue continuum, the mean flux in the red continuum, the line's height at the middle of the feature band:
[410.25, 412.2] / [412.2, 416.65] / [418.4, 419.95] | -0.32 nm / 98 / 101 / 99.3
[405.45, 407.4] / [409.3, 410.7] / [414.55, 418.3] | 0.11 nm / 111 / 109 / 110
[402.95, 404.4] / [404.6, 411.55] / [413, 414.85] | 0.28 nm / 113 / 107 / 110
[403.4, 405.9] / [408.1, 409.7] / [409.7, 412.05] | 0.02 nm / 113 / 101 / 105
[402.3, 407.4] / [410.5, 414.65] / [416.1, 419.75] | 0.27 nm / 112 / 107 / 109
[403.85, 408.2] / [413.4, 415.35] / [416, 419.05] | 0.05 nm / 111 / 109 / 110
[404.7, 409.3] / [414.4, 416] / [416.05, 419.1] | 0.06 nm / 109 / 109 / 109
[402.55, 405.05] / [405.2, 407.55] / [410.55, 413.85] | -0.02 nm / 113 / 101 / 109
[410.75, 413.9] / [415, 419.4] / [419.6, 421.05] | -0.15 nm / 102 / 104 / 103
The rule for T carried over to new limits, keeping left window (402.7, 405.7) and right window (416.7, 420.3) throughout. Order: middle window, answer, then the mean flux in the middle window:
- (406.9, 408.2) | 0.046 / 107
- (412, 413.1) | 0.047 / 104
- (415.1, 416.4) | 0.017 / 105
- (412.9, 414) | 0.010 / 107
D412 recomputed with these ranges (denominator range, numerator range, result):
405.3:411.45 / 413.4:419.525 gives 1.06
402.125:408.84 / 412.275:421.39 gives 1.02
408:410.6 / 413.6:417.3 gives 1.06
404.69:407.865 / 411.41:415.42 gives 0.98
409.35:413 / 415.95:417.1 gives 1.15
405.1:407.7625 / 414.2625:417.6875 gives 1.02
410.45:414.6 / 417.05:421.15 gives 1.07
